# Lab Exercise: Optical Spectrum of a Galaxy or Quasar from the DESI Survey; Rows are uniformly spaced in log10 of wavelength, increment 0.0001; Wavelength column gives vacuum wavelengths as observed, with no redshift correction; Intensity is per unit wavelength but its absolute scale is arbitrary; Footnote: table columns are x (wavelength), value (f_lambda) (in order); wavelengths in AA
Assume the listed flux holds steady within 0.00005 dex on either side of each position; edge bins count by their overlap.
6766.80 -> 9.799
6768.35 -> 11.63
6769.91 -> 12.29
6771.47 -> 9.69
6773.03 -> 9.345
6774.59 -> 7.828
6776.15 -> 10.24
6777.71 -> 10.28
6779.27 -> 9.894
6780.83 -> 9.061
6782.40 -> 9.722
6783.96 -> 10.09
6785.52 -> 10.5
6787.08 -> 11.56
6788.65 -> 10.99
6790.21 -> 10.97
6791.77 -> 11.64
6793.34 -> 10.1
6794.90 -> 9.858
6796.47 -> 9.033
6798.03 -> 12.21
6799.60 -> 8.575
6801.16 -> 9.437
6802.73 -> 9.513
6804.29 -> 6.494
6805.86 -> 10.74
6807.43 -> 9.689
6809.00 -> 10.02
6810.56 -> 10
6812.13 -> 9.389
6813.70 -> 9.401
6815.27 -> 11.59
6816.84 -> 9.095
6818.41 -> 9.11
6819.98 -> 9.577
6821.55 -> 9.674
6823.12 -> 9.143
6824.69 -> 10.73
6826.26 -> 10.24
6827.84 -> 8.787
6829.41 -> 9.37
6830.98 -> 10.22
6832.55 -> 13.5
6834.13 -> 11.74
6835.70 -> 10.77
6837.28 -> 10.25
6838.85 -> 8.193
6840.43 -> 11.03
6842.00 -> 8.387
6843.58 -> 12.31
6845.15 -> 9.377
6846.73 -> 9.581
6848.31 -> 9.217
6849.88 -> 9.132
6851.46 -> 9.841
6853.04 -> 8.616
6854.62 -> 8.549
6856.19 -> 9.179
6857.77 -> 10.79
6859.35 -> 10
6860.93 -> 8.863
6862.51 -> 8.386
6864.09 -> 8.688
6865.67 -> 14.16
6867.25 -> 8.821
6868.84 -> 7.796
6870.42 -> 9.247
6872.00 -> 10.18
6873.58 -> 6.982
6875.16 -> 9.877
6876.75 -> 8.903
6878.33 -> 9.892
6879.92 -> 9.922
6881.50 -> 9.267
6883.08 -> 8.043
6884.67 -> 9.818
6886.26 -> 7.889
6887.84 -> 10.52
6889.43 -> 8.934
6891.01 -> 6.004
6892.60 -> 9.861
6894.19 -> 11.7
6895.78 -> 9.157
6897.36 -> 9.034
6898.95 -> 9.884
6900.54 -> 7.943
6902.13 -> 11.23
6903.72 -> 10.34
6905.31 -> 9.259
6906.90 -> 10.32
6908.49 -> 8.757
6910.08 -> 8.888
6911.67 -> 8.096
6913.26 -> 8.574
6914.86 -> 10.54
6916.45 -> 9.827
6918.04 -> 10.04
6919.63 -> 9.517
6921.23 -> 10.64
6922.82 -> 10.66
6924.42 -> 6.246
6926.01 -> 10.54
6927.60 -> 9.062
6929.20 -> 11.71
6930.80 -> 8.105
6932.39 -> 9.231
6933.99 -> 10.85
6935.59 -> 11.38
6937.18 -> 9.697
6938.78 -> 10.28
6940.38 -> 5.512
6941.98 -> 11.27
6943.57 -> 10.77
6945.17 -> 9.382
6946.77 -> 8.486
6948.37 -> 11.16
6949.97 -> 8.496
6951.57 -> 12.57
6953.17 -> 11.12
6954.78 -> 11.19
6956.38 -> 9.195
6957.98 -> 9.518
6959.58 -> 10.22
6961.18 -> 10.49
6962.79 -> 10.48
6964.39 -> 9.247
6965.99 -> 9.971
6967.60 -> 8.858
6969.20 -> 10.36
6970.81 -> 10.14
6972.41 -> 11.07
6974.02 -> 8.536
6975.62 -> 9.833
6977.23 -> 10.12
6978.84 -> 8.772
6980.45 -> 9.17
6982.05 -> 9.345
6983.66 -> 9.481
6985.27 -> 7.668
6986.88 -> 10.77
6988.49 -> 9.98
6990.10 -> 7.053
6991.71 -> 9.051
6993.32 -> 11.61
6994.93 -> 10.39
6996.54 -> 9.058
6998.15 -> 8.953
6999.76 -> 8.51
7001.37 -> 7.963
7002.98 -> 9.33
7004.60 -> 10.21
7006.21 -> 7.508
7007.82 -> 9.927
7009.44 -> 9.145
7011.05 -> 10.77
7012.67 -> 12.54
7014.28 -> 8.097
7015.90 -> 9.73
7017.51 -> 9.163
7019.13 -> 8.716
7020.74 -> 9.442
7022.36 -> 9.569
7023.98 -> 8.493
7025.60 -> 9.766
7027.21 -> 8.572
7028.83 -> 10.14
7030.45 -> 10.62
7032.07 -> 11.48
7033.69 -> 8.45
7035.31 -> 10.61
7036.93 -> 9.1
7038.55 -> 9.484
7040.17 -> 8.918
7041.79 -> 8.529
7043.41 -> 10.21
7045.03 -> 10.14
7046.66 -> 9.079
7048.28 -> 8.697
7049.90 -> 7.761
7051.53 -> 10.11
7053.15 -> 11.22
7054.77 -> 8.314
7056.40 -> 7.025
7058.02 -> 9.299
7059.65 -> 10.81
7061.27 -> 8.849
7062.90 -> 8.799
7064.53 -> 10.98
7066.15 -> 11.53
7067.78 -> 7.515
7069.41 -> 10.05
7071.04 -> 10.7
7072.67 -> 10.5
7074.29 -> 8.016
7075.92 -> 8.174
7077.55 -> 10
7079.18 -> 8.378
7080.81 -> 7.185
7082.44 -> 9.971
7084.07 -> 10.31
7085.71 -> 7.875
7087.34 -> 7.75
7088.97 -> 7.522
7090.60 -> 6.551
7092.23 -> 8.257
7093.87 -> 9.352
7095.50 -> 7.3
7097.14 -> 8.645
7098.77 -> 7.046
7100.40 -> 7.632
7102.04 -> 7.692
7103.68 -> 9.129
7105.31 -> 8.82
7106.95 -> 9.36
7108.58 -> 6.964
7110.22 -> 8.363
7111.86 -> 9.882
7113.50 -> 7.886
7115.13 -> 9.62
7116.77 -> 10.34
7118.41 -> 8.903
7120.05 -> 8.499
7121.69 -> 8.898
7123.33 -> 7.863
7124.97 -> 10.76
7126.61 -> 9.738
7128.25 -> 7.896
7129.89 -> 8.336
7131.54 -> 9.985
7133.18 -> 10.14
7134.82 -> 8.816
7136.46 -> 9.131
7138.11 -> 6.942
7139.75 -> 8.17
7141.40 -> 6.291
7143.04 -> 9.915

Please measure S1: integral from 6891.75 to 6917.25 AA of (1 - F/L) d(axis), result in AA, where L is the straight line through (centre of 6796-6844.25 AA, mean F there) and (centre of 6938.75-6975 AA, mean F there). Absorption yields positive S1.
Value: 0.9 AA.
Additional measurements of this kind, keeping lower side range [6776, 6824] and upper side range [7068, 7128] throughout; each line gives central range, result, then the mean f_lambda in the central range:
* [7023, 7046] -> -1.65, 9.6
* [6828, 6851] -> -0.98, 10.2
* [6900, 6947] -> -0.90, 9.59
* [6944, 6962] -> -1.71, 10.2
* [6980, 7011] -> -0.46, 9.26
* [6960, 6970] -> -0.72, 9.91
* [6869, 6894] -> 1.38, 9.06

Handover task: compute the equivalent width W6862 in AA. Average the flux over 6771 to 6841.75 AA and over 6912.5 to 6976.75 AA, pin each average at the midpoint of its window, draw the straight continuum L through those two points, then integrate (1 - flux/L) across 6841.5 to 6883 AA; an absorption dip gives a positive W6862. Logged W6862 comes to 2.0 AA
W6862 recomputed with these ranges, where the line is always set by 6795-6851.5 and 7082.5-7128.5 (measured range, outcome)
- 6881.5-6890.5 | 0.6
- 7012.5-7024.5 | -0.5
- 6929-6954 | -1.7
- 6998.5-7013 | -0.7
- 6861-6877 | 0.6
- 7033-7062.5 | -1.4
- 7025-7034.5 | -1.0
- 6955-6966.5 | -0.9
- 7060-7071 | -1.3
